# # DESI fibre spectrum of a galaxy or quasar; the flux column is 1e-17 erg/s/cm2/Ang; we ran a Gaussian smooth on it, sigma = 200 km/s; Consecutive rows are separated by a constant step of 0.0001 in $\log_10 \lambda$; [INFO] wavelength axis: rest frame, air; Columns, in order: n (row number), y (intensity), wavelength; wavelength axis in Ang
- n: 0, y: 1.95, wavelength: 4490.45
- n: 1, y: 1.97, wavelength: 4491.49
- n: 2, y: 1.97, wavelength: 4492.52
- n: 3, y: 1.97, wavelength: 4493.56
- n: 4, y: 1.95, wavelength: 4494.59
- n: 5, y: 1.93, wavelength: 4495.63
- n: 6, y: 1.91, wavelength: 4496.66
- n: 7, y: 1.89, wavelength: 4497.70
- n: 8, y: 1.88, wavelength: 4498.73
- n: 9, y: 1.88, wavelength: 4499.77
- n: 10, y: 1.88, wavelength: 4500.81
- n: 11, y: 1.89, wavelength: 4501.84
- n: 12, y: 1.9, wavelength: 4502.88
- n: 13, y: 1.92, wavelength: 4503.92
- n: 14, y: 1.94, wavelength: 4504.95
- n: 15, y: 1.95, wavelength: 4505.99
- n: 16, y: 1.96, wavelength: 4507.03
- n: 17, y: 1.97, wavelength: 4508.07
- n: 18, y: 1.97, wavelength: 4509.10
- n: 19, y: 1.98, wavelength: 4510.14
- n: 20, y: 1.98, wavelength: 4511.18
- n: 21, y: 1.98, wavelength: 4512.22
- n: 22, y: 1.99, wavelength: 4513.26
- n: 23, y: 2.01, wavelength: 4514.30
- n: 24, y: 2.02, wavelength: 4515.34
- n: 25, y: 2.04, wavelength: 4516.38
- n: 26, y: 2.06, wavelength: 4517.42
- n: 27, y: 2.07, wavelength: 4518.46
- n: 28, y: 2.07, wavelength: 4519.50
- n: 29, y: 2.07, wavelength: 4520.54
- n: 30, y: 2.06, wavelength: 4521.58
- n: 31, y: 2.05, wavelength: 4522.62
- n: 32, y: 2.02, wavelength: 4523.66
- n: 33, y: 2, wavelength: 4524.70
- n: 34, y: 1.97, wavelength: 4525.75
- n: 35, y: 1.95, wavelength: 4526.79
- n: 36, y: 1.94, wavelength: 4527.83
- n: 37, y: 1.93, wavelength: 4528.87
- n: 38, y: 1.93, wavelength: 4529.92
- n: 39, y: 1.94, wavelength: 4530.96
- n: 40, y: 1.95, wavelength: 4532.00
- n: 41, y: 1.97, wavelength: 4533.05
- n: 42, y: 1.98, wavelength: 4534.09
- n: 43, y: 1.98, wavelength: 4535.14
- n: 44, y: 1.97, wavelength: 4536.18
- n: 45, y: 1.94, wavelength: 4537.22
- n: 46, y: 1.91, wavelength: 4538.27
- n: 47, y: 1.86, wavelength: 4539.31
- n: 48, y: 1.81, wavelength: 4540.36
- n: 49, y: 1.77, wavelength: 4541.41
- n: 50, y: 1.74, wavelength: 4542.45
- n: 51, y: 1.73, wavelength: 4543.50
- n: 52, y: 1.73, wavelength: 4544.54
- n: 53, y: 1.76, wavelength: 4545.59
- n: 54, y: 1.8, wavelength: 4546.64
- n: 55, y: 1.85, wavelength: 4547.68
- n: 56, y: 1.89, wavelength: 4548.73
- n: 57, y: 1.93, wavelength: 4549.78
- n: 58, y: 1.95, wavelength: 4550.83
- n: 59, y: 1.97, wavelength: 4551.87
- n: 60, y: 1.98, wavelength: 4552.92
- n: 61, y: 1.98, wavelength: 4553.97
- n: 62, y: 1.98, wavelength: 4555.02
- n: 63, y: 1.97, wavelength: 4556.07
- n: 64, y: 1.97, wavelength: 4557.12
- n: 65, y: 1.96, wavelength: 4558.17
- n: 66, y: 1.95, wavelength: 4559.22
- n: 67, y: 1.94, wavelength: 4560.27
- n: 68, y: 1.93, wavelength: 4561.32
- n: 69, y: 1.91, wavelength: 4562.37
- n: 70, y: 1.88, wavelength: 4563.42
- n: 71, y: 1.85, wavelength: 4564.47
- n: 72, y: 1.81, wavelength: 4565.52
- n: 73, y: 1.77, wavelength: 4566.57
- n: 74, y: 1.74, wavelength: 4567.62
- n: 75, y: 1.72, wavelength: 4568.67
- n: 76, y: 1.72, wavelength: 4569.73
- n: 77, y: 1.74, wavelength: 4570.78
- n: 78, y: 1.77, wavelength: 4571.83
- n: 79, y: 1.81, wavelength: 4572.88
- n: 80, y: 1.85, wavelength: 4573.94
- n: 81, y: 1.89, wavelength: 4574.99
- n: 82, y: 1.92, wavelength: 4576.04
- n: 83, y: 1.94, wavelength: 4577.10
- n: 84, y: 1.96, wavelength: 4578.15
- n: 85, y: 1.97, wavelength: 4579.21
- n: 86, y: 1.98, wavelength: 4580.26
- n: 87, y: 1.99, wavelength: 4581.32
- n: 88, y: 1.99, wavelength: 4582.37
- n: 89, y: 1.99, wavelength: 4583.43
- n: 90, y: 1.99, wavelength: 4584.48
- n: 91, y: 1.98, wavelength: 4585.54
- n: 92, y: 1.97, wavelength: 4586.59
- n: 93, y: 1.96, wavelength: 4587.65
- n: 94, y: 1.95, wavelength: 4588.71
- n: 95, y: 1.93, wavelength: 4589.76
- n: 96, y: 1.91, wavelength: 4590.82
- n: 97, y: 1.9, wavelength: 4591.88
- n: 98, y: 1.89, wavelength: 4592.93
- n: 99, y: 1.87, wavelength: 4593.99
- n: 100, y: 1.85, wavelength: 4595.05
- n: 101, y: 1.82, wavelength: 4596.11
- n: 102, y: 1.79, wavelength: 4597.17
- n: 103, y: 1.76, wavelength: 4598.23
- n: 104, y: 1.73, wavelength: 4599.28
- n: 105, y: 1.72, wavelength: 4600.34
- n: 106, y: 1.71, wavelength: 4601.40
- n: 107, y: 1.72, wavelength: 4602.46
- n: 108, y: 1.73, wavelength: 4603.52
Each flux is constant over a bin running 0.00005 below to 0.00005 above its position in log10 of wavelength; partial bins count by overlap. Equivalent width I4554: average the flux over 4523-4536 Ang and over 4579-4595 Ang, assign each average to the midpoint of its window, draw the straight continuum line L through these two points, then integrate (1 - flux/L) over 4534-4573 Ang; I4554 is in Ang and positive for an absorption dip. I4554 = 1.8 Ang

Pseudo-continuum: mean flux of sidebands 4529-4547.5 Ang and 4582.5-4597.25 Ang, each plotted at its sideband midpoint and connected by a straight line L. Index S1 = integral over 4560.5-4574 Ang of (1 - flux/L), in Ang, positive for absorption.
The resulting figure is 0.6 Ang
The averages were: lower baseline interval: 1.87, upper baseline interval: 1.92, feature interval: 1.81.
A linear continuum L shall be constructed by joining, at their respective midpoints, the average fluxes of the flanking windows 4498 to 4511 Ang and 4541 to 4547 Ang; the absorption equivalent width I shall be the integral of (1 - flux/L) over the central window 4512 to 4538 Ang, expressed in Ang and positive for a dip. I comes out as -2.2 Ang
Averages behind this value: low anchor 1.93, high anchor 1.75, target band 1.99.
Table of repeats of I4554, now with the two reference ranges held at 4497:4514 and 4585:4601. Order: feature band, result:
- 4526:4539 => -0.2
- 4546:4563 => -0.3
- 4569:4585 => -0.2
